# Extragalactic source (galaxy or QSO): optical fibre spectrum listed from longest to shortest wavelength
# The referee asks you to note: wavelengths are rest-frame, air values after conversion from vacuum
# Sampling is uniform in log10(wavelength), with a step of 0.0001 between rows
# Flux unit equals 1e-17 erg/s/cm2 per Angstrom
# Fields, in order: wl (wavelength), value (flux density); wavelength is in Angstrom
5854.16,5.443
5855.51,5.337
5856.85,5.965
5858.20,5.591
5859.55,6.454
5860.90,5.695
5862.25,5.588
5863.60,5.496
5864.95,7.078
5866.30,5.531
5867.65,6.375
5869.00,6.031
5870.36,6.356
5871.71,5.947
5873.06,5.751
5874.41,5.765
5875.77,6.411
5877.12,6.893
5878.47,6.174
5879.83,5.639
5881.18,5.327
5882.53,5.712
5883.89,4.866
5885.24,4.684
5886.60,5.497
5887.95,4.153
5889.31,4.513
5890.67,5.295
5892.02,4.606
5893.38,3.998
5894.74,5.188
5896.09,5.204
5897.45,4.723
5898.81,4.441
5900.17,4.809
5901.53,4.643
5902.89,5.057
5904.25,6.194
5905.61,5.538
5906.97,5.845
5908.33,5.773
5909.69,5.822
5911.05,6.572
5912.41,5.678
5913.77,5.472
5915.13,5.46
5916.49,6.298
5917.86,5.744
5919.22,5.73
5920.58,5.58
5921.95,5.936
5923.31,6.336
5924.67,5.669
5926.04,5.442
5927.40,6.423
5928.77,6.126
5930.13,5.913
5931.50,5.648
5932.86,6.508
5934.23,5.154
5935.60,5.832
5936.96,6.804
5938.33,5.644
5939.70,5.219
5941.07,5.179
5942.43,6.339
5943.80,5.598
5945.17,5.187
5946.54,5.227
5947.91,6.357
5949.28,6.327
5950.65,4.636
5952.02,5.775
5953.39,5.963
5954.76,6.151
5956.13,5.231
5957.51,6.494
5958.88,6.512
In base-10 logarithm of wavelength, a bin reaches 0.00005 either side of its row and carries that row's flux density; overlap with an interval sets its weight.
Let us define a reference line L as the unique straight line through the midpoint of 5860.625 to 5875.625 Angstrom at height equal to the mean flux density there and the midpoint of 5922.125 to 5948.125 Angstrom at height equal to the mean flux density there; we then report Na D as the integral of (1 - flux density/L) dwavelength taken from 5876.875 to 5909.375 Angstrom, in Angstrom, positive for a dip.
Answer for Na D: 4.1 Angstrom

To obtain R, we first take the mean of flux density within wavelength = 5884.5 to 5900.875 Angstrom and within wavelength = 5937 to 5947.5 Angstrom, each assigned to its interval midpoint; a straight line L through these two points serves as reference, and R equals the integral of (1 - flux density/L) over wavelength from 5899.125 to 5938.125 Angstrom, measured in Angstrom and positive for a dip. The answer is -4.3 Angstrom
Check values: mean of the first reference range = 4.76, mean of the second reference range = 5.59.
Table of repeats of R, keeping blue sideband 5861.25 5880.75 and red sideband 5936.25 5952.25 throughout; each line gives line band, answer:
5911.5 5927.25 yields 0.1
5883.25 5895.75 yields 2.5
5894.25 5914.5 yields 1.7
